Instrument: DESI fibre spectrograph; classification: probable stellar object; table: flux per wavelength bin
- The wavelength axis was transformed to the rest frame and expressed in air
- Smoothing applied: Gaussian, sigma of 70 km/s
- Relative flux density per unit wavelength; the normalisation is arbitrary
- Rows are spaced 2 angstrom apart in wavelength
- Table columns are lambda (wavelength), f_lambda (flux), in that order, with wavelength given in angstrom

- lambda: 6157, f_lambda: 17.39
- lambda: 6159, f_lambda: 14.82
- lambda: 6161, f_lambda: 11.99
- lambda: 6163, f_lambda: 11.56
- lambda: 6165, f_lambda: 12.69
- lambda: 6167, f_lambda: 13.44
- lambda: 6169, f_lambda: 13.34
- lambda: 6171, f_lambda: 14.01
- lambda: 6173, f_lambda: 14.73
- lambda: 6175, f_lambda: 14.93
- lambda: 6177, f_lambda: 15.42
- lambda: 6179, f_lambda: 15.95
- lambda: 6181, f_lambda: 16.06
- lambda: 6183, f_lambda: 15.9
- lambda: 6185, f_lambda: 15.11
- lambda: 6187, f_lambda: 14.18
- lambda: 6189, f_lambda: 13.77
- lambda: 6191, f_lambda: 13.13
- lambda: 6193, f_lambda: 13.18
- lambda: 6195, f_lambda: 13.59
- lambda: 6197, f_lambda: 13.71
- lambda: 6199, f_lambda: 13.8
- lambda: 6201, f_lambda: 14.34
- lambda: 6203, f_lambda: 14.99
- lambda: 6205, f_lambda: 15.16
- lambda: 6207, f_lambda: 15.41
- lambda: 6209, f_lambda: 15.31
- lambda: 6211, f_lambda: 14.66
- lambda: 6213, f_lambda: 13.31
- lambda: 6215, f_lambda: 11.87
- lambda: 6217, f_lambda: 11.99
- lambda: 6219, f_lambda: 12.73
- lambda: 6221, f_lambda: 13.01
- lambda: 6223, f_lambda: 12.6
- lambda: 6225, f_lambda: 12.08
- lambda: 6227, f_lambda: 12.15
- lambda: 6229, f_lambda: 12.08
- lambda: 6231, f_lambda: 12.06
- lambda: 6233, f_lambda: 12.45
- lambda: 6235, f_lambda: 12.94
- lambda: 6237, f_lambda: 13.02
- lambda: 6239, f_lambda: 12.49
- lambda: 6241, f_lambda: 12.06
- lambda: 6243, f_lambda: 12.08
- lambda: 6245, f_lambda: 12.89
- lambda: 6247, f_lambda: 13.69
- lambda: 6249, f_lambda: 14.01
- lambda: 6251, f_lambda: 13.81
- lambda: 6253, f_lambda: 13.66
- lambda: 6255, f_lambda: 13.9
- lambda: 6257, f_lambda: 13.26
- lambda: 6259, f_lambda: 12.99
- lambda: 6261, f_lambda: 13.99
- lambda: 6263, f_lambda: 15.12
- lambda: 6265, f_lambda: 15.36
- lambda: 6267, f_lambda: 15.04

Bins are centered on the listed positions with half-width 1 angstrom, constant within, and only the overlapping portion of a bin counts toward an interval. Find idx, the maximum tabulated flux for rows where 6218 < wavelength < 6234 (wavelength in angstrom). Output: 13.01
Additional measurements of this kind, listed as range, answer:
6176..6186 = 16.06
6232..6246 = 13.02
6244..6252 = 14.01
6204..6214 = 15.41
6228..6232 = 12.08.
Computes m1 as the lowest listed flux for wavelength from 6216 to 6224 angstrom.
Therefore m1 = 11.99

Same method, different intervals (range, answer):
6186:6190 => 13.77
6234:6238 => 12.94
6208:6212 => 14.66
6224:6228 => 12.08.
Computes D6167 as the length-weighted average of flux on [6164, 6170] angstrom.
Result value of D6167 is 13.2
